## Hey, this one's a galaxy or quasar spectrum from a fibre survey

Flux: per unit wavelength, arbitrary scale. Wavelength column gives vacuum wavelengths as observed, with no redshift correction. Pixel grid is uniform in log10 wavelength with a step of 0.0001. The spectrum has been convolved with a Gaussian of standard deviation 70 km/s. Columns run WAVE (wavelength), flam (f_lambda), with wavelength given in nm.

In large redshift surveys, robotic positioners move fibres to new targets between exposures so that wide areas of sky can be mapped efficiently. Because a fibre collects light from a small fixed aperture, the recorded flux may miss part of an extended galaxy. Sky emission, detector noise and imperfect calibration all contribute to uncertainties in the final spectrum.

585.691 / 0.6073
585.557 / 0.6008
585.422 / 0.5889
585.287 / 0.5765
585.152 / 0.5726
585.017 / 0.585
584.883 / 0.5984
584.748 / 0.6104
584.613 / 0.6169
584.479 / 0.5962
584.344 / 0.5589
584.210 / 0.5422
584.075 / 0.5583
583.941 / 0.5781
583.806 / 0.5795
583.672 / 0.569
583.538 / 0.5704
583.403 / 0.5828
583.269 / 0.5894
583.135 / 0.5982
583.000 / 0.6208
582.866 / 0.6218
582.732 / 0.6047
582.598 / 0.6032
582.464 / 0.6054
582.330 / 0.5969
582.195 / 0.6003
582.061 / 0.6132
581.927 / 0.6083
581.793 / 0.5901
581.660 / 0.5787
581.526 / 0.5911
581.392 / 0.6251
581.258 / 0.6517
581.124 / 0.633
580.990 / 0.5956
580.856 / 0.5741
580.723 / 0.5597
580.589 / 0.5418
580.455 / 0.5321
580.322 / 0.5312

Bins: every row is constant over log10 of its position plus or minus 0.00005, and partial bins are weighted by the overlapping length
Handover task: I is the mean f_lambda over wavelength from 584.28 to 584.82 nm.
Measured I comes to 0.595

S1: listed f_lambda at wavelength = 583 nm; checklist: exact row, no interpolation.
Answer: 0.6208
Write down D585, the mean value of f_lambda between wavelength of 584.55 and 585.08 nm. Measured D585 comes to 0.603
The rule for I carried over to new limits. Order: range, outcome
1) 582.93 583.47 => 0.598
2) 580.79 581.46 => 0.615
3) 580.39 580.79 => 0.545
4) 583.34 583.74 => 0.574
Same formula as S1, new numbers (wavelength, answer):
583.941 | 0.5781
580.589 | 0.5418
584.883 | 0.5984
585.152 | 0.5726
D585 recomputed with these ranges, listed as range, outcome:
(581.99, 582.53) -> 0.603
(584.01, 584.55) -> 0.565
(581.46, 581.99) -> 0.593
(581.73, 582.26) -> 0.603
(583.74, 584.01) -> 0.578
